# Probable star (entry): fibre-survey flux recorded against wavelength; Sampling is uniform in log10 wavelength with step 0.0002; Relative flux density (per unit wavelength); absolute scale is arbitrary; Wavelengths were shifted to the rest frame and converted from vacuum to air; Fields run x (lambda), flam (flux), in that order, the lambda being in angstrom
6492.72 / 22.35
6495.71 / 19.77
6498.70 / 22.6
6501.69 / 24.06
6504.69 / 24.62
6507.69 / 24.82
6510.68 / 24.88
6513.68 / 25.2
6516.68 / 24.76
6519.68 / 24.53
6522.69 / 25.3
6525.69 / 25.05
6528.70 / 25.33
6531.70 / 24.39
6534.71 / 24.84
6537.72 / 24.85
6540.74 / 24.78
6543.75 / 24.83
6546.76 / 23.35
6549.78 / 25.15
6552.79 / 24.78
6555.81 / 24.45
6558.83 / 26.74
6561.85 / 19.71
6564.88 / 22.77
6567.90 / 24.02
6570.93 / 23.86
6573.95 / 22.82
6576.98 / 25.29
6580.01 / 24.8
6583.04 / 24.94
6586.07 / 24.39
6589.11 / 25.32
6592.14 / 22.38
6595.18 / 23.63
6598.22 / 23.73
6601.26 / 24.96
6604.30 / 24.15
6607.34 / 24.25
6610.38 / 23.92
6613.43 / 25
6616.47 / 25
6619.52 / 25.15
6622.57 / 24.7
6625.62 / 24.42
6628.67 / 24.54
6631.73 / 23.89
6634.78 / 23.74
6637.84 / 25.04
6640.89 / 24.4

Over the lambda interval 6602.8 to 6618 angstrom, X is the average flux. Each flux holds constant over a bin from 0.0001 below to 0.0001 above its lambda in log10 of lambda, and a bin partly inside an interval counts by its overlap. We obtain 24.5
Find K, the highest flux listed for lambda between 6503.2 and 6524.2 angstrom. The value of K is 25.3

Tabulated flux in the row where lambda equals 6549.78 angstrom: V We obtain 25.15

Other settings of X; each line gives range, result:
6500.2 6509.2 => 24.5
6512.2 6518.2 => 25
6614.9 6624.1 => 25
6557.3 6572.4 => 23.4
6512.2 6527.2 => 25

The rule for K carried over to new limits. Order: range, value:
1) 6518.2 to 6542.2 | 25.33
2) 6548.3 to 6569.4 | 26.74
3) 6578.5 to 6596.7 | 25.32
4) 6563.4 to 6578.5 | 25.29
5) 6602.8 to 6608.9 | 24.25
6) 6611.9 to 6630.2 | 25.15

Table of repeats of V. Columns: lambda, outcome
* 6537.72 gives 24.85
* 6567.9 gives 24.02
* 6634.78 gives 23.74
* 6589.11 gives 25.32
